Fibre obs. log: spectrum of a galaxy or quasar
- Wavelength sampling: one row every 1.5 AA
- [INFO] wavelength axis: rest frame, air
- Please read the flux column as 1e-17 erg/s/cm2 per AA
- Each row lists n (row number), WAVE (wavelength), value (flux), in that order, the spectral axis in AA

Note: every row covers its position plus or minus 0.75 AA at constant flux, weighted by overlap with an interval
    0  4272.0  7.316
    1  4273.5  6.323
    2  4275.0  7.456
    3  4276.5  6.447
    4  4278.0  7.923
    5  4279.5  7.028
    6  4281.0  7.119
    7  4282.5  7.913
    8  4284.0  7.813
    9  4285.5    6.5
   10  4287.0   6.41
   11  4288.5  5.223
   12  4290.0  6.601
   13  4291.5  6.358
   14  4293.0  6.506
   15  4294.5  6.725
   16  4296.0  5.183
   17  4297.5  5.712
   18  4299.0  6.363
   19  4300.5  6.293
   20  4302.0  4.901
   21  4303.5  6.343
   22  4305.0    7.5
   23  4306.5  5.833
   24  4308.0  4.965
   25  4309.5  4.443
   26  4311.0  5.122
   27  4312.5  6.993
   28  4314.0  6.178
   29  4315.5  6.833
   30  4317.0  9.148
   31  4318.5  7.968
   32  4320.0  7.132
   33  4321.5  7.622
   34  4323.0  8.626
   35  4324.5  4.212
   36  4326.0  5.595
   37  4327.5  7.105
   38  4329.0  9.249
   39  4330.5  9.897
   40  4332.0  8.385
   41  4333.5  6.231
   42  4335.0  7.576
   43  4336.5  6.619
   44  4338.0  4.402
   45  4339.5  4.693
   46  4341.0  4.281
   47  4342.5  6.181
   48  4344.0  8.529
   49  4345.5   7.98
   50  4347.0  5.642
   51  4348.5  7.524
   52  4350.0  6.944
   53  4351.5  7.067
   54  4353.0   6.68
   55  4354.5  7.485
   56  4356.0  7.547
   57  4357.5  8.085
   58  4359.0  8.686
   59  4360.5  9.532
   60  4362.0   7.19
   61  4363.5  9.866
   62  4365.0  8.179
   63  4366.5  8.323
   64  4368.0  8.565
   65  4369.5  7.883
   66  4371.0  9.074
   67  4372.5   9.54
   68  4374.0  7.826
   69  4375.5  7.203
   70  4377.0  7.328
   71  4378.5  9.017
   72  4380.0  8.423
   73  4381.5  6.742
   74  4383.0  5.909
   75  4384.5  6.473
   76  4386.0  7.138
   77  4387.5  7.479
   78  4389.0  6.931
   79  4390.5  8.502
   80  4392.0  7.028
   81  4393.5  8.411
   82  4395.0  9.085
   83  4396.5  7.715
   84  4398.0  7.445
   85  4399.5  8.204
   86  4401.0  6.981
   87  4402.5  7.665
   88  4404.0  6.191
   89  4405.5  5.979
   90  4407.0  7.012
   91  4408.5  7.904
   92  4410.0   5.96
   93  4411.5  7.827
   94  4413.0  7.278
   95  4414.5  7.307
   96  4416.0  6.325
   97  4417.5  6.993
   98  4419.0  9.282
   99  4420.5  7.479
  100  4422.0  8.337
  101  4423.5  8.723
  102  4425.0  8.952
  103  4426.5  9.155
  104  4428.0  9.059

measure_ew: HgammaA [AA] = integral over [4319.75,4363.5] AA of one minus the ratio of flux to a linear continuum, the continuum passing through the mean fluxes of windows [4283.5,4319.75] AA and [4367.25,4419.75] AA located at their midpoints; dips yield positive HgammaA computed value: -1.9 AA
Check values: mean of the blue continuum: 6.33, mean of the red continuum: 7.56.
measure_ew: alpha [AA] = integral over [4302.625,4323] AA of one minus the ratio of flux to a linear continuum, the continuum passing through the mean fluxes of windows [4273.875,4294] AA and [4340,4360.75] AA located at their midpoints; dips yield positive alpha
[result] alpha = 0.96 AA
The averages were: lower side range 6.86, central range 6.68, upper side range 7.21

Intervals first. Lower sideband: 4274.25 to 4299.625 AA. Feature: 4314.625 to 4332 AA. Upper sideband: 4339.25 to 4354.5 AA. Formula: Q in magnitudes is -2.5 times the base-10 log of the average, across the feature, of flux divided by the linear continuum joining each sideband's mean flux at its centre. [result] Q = -0.144 mag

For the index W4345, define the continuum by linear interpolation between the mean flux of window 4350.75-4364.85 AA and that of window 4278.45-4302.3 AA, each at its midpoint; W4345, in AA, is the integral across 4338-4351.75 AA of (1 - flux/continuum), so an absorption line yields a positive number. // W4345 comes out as 2.37 AA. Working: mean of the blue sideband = 6.46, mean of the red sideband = 8.02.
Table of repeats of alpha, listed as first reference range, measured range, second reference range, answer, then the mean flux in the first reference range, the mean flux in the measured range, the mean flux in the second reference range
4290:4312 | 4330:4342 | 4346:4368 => 1.1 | 5.91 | 6.43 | 7.8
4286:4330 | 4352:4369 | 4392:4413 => -2.9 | 6.47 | 8.17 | 7.4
